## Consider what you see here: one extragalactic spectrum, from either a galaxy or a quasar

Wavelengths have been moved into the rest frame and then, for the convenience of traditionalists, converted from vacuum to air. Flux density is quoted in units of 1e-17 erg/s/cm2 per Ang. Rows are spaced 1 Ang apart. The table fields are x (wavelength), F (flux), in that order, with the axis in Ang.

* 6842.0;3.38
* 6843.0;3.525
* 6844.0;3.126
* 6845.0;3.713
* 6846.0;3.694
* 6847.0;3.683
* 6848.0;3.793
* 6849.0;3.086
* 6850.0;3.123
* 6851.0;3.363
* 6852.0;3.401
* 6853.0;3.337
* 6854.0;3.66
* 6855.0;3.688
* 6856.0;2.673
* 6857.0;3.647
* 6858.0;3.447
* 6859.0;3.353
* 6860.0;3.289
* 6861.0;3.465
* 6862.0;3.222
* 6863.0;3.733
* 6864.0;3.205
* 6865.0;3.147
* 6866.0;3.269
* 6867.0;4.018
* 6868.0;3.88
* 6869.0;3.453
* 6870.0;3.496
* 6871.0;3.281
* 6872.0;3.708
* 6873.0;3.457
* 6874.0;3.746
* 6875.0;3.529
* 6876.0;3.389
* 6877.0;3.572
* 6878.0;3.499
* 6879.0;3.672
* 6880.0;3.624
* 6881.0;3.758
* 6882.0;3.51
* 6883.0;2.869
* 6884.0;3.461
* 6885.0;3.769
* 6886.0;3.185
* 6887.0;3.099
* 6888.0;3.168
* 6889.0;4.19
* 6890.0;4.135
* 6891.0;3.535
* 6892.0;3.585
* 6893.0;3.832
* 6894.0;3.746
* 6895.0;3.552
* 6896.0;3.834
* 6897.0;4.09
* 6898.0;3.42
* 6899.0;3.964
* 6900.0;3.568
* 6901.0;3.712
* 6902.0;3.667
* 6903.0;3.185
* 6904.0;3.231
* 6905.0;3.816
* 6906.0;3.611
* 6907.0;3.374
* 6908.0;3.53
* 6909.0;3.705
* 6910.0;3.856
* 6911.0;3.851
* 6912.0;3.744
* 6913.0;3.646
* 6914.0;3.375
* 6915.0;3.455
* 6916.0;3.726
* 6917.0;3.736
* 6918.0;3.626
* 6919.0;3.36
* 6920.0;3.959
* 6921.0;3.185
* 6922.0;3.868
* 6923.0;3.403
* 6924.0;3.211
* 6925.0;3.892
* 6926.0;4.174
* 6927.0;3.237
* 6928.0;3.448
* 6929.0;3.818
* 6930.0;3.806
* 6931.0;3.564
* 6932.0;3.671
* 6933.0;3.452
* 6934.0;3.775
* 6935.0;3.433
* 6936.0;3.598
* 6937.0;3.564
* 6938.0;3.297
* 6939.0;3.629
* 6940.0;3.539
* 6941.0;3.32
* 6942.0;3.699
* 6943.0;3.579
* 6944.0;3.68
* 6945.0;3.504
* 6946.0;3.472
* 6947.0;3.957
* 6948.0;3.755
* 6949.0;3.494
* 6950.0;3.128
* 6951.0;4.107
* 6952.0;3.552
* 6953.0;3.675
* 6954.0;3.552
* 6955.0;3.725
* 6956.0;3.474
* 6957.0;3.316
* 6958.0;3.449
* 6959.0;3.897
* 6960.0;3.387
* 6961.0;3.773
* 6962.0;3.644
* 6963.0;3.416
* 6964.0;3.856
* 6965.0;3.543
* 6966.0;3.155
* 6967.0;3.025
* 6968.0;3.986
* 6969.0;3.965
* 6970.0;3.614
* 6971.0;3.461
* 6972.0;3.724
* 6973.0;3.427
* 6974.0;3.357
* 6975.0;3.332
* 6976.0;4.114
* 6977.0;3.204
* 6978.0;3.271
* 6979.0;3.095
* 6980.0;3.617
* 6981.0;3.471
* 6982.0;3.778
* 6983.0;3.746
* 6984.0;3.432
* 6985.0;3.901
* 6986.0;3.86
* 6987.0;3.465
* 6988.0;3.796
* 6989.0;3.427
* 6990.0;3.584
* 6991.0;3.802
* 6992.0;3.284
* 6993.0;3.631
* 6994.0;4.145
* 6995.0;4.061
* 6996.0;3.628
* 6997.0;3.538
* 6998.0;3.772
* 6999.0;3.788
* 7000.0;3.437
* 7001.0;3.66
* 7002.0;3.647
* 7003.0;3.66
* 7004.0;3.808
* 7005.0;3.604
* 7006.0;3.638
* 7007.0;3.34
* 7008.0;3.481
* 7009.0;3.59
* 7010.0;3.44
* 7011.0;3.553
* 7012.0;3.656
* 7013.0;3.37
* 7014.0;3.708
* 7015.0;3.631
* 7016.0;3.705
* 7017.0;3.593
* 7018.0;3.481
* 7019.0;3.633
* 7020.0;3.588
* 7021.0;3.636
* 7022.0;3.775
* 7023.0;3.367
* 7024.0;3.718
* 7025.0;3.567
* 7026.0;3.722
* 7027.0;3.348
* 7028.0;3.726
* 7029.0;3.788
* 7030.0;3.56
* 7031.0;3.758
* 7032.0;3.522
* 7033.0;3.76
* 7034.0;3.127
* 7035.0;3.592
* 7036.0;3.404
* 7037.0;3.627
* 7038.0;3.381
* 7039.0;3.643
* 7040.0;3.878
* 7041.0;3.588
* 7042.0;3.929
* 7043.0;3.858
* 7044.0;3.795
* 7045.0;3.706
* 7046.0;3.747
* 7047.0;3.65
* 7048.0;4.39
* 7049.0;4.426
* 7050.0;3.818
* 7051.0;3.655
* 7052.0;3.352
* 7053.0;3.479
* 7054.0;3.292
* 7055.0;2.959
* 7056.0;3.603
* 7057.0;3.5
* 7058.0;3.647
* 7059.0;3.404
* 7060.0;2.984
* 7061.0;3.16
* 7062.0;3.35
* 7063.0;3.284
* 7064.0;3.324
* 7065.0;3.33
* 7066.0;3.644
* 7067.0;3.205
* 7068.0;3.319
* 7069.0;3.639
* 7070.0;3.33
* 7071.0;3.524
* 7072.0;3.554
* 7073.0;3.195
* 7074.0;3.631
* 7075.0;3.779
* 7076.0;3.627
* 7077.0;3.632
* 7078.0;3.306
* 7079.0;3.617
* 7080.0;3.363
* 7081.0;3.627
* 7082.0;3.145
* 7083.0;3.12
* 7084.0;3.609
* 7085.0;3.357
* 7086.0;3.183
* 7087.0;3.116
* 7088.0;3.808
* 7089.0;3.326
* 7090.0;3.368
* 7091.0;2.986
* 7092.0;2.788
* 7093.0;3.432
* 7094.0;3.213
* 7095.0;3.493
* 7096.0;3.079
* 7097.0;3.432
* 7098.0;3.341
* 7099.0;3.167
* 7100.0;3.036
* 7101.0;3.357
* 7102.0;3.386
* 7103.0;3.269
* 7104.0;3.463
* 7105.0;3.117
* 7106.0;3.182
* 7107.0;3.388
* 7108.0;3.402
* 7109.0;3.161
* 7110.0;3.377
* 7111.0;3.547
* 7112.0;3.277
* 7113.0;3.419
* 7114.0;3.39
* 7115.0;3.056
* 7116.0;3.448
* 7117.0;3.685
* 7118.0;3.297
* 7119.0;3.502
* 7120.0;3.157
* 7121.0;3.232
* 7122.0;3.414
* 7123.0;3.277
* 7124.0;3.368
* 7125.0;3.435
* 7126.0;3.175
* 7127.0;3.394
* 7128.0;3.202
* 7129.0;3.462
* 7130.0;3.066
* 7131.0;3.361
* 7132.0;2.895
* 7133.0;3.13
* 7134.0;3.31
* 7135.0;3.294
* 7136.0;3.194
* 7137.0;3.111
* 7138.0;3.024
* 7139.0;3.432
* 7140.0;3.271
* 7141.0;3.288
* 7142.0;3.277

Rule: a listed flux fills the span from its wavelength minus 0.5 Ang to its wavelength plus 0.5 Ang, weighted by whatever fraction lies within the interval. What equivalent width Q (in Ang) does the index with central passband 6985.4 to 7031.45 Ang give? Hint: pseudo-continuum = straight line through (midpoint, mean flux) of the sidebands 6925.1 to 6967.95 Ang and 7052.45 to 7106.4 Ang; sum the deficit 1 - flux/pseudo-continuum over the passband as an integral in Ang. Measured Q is -2.0 Ang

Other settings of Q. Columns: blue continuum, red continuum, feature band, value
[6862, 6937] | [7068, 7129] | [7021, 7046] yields -1.48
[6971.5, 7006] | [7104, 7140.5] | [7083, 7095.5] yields 0.28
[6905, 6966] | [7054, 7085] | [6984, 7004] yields -0.96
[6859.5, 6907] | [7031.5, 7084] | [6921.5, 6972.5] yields -0.70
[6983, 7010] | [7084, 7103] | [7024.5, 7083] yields -1.91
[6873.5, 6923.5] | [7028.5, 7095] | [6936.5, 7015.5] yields -0.92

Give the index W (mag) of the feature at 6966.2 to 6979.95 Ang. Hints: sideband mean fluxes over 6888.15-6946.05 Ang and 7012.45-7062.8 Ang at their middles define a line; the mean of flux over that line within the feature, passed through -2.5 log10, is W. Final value 0.03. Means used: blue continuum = 3.63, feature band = 3.5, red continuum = 3.6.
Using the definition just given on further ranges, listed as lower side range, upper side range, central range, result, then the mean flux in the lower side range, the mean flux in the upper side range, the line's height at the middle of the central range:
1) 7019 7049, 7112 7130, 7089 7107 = 0.06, 3.67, 3.34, 3.43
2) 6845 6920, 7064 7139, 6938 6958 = -0.03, 3.55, 3.33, 3.48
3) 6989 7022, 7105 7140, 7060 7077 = 0.01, 3.63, 3.29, 3.45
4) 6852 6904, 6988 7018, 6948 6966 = 0.00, 3.53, 3.63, 3.59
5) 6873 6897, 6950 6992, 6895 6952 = -0.01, 3.58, 3.58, 3.58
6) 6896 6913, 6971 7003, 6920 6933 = 0.01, 3.65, 3.61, 3.64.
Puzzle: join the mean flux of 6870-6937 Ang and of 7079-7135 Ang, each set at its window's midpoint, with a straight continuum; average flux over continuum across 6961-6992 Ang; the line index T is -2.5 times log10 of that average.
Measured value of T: -0.023 mag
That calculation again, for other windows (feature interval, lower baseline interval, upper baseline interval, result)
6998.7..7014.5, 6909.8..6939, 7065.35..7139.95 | -0.03 mag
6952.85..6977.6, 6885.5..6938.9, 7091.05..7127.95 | -0.01 mag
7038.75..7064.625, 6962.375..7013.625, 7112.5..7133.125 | -0.04 mag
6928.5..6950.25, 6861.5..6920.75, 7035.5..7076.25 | 0.00 mag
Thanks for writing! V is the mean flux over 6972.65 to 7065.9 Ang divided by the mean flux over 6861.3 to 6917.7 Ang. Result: 1.00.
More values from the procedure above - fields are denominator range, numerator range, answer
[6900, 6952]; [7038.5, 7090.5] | 0.98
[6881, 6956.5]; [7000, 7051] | 1.01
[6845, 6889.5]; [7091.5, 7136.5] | 0.95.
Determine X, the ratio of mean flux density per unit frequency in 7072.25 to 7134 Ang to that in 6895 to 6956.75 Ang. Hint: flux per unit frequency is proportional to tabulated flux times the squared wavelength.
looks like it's 1.0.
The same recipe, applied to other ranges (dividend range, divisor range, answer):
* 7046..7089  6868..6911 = 1.02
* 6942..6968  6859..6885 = 1.05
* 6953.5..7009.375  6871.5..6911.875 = 1.02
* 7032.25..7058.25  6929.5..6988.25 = 1.04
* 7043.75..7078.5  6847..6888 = 1.08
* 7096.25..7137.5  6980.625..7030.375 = 0.94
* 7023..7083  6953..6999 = 1.01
